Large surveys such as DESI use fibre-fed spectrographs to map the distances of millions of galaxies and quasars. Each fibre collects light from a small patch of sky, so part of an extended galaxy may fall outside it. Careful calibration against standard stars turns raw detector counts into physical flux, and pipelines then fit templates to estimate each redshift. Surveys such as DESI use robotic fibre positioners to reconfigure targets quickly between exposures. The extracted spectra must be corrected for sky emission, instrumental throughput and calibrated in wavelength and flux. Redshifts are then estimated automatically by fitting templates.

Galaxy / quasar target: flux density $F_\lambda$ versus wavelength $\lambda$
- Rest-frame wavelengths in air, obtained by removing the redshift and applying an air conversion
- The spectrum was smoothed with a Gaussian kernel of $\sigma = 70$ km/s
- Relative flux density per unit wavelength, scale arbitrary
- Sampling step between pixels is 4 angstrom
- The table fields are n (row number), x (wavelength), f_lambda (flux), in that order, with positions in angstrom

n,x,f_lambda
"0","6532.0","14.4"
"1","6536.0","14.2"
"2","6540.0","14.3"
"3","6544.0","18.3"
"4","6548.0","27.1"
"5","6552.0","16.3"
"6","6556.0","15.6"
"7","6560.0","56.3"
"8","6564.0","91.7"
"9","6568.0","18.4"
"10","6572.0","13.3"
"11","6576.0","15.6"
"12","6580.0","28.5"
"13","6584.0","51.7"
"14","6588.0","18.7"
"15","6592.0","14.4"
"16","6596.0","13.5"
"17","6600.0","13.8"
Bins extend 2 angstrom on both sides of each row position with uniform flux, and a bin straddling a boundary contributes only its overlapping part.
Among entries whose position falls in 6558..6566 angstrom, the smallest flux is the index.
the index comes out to 56.3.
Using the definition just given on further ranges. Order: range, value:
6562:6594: 13.3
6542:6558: 15.6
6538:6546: 14.3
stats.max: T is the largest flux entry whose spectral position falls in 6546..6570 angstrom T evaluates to 91.7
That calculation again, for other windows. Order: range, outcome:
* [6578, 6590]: 51.7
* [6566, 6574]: 18.4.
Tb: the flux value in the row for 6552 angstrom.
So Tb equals 16.3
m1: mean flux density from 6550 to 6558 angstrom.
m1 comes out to 15.9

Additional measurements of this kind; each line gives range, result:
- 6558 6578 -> 39.1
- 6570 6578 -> 14.4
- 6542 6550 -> 22.7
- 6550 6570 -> 39.7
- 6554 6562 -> 35.9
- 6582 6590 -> 35.2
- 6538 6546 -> 16.3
